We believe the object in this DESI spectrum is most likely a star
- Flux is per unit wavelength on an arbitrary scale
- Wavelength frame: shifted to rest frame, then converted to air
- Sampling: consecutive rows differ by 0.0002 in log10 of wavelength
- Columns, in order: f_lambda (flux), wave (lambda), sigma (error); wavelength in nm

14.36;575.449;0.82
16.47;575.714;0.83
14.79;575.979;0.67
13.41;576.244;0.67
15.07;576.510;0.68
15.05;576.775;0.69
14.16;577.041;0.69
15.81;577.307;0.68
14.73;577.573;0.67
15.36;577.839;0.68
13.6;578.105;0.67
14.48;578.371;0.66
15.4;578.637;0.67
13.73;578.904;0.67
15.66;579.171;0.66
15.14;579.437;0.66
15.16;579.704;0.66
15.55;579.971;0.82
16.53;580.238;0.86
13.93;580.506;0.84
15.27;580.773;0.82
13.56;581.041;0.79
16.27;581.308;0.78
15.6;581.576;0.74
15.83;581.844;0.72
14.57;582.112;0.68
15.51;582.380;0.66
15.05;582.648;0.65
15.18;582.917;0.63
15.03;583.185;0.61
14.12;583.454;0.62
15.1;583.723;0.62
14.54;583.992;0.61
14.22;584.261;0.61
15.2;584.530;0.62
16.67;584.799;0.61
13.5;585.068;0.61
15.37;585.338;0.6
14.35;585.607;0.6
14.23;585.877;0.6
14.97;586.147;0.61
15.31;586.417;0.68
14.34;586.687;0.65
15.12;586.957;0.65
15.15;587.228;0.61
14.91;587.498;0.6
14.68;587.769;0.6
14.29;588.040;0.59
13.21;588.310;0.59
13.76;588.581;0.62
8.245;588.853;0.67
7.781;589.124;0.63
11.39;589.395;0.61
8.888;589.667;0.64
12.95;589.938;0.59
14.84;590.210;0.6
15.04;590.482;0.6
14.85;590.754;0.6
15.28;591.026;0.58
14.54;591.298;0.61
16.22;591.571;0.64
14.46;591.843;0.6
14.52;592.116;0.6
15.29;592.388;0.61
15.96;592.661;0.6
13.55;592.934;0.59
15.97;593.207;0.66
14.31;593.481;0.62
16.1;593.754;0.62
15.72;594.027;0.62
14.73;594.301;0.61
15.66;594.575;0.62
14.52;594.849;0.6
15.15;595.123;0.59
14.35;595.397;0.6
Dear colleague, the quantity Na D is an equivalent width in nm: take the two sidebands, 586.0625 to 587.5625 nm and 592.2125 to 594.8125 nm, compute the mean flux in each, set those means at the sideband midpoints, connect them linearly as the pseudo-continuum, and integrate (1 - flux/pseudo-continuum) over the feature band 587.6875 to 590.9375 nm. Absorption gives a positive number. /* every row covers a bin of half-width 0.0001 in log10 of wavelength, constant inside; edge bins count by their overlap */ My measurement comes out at 0.55 nm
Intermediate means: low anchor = 15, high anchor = 15.2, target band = 12.5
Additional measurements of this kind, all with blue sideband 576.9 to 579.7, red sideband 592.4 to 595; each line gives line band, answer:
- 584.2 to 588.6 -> 0.092 nm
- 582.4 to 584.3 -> 0.015 nm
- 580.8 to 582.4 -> -0.033 nm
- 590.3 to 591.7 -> -0.005 nm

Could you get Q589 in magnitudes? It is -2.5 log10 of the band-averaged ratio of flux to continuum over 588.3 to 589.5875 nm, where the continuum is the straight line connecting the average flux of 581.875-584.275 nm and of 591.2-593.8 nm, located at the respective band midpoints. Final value 0.38 mag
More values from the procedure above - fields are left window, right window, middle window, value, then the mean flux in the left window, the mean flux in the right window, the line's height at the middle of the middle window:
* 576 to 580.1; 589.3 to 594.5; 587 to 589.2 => 0.13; 14.8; 14.5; 14.6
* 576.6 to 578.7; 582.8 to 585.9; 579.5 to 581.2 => -0.02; 14.8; 14.8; 14.8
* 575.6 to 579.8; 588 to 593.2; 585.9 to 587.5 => -0.08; 14.9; 13.5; 13.9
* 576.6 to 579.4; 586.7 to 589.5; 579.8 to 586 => -0.08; 14.8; 12.9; 13.9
